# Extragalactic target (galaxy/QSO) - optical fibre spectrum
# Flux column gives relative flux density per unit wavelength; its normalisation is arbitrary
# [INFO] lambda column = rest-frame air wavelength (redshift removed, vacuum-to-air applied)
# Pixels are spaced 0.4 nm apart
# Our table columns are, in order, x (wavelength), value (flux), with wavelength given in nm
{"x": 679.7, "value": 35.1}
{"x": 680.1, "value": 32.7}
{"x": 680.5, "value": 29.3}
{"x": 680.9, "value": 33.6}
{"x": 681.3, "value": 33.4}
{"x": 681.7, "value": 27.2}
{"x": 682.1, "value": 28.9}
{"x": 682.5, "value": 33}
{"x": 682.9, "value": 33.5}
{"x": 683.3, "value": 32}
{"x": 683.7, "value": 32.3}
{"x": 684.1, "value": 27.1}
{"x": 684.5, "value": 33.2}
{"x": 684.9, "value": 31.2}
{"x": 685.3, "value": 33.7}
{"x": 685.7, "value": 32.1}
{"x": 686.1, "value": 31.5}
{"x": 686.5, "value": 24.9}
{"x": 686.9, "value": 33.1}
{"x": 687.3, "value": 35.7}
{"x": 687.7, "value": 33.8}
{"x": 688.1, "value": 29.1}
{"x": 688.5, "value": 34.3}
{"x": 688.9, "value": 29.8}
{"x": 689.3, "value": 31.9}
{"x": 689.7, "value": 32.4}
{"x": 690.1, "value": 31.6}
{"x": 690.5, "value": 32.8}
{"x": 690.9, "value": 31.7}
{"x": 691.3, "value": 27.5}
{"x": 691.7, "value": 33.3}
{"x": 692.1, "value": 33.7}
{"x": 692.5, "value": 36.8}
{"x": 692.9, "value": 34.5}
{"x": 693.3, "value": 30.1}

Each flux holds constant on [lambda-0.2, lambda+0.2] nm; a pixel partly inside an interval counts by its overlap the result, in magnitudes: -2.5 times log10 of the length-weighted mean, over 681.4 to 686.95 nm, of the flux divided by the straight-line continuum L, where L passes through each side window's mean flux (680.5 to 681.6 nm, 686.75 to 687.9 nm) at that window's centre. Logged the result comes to 0.08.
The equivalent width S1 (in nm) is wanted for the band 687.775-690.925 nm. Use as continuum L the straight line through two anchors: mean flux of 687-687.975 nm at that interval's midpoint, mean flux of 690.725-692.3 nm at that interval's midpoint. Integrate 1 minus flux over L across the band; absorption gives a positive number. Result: 0.109 nm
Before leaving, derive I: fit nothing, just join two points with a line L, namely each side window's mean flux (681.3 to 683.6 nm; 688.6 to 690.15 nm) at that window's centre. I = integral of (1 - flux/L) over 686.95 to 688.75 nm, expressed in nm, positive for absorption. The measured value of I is -0.09 nm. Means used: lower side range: 31.2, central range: 33.1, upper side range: 31.6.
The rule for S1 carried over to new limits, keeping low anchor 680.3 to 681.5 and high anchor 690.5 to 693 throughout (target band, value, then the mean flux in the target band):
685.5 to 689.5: 0.11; 31.6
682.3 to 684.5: 0.04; 31.7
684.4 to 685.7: -0.01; 32.6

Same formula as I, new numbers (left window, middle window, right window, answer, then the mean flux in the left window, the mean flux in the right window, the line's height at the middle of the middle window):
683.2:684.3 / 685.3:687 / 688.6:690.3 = 0.012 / 30.3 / 31.6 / 30.9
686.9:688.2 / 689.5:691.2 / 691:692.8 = 0.058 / 33.2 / 32.9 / 33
